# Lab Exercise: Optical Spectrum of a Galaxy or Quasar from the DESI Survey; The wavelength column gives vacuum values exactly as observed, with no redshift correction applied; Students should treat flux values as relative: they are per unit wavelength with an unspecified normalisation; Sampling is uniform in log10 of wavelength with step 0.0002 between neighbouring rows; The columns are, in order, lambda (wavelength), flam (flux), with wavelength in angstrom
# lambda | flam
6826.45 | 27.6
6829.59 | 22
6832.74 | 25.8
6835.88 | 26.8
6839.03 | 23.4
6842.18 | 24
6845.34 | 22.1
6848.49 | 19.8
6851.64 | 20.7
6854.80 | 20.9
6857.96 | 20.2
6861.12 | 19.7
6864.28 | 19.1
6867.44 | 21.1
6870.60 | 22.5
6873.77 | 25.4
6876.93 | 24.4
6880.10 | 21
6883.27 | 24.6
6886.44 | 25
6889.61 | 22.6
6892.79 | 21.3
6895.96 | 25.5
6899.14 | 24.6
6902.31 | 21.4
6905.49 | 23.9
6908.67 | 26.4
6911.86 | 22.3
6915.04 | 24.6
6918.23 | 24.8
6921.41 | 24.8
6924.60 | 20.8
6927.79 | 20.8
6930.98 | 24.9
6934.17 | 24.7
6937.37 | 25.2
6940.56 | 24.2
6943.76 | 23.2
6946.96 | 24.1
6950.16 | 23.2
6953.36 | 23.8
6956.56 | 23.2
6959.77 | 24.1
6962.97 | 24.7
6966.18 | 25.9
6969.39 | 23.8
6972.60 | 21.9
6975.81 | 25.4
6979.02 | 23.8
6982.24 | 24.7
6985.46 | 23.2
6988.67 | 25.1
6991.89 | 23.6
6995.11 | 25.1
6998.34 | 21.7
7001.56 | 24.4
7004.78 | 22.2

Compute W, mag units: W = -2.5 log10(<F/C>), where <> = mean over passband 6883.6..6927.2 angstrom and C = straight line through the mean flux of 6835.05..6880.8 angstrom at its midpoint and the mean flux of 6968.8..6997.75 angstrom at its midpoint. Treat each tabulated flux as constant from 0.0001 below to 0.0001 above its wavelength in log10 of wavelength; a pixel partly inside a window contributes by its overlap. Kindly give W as -0.042 mag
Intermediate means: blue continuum 22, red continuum 24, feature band 23.7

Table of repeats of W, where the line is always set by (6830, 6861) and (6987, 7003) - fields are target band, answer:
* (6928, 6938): -0.04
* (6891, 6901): -0.03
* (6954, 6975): -0.01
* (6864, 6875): 0.02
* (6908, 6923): -0.06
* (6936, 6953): -0.02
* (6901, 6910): -0.04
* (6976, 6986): -0.02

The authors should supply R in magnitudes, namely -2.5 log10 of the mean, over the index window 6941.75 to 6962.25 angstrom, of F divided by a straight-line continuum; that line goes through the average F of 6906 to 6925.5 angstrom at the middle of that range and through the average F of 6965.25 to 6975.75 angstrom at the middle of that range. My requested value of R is 0.02 mag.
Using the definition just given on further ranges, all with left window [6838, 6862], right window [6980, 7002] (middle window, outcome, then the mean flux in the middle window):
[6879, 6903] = -0.06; 23.4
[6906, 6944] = -0.06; 23.9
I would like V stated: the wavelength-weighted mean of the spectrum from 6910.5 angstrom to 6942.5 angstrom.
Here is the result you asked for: 23.7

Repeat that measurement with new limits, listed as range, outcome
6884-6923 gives 24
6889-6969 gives 23.8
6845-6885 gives 21.7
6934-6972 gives 24.1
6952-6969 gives 24.3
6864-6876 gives 22.5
